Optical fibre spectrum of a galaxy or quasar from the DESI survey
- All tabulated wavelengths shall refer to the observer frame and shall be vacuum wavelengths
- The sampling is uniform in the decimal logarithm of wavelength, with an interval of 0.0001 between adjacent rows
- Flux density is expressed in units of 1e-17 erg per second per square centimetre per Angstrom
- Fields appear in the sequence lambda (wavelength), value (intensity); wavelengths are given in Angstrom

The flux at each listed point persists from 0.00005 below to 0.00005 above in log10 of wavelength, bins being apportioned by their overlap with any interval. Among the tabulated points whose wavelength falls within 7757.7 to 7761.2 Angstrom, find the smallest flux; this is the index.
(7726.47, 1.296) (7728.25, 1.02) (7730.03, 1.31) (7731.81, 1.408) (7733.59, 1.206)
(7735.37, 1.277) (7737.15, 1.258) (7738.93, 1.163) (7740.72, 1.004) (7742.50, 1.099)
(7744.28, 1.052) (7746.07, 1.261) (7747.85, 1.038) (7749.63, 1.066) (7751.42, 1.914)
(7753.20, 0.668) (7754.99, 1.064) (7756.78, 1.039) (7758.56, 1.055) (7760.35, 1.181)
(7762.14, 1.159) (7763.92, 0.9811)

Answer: 1.055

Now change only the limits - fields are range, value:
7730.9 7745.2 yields 1.004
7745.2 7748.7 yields 1.038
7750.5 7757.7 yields 0.668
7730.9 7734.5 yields 1.206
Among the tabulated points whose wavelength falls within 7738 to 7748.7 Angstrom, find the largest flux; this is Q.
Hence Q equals 1.261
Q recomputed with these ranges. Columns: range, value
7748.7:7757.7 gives 1.914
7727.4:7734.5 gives 1.408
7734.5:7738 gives 1.277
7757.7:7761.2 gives 1.181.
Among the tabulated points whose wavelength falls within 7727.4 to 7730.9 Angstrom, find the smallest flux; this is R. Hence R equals 1.02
